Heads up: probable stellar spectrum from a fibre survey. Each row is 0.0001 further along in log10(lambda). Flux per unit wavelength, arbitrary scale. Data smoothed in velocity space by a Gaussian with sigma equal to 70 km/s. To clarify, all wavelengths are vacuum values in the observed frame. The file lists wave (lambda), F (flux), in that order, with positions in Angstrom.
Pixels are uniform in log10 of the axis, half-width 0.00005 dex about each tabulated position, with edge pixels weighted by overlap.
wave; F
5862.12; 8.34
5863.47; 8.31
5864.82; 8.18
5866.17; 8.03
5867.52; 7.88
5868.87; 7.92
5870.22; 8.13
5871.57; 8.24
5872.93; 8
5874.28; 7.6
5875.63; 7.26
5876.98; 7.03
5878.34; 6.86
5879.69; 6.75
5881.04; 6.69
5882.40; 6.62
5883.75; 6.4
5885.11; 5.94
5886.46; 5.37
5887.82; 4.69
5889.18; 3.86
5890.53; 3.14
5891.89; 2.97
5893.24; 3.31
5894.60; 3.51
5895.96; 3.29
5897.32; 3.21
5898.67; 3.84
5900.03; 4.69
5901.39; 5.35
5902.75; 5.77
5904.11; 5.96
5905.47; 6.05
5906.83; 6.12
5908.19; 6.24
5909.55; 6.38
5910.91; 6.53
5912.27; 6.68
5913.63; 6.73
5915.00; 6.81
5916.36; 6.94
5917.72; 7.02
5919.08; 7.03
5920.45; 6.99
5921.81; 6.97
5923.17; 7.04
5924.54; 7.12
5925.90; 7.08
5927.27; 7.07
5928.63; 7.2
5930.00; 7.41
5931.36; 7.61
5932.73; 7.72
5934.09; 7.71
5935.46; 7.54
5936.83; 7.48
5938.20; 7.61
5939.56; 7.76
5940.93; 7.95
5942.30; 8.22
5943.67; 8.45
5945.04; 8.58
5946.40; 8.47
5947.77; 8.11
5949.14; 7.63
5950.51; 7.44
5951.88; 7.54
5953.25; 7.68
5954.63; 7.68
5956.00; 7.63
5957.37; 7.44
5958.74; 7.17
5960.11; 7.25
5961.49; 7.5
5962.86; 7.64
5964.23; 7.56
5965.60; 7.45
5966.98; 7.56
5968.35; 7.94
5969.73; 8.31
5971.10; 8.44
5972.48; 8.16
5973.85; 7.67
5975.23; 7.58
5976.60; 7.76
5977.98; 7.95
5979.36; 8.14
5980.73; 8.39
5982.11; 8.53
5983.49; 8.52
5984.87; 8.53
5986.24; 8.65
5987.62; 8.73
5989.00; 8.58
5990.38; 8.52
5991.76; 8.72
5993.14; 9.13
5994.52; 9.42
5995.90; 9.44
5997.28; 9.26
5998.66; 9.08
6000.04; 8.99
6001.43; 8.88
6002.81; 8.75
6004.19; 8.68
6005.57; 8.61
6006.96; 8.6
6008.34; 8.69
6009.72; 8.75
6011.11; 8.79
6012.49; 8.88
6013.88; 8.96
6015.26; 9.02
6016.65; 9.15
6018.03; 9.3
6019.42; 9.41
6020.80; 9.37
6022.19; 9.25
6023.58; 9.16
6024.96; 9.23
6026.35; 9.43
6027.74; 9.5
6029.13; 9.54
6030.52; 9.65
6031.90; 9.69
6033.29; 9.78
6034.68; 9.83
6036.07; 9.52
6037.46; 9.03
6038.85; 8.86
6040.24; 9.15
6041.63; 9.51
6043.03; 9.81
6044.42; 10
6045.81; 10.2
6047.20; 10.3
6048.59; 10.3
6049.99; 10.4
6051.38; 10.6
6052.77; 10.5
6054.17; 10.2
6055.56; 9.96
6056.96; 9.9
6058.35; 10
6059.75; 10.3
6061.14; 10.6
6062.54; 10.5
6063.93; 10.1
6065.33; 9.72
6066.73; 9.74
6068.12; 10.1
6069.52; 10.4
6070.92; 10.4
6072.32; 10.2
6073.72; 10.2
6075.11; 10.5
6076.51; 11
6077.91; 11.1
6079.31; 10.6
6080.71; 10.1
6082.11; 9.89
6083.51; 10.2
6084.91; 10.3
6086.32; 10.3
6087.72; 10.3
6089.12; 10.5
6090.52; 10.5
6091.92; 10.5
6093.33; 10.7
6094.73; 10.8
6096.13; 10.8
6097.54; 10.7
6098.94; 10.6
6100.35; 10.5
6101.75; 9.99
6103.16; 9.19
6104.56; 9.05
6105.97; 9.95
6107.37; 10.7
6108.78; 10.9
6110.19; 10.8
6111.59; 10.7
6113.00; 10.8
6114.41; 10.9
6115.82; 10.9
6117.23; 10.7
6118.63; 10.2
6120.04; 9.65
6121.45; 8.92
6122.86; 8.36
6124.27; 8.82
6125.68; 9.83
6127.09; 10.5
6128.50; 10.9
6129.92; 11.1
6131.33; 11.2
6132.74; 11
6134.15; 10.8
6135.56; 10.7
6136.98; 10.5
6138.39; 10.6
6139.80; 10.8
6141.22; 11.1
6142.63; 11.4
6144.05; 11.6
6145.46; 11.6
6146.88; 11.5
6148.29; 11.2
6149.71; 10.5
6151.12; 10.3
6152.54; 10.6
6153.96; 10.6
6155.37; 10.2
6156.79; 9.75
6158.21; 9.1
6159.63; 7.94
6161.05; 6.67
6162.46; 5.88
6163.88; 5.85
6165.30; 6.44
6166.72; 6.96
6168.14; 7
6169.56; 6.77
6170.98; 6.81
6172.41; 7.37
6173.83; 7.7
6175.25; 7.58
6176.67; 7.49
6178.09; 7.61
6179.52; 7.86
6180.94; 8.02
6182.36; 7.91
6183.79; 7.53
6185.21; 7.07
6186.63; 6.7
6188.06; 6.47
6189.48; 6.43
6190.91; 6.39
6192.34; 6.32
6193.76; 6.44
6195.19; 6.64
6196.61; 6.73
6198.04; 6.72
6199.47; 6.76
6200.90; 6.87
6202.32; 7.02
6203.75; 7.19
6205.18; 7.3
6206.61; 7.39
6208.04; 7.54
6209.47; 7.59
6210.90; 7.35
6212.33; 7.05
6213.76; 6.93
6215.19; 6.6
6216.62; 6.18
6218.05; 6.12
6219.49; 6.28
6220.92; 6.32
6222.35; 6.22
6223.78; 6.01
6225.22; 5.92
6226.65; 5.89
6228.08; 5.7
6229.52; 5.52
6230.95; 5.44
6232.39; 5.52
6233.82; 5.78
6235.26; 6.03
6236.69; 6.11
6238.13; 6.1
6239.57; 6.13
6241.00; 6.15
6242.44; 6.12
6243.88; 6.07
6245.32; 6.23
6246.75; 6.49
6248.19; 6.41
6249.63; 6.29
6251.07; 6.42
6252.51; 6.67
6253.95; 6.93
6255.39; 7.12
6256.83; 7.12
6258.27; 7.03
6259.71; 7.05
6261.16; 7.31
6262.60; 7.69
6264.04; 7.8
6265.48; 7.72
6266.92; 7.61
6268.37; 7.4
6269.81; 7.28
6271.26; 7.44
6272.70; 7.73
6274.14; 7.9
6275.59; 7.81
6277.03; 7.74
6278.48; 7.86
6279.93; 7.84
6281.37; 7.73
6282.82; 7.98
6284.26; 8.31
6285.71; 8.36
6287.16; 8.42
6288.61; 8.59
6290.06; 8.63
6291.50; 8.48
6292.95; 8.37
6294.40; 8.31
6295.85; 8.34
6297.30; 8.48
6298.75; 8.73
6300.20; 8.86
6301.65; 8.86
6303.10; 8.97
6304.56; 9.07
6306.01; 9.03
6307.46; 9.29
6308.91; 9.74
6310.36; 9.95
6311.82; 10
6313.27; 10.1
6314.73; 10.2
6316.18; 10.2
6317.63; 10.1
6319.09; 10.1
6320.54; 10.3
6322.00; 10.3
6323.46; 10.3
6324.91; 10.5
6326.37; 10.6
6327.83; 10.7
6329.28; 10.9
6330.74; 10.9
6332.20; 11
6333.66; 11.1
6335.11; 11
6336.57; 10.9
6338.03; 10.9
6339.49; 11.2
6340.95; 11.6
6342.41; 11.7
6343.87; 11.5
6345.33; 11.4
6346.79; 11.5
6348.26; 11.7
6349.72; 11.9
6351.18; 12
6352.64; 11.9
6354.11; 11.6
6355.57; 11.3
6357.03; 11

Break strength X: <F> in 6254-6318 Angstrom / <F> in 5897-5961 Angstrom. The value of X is 1.2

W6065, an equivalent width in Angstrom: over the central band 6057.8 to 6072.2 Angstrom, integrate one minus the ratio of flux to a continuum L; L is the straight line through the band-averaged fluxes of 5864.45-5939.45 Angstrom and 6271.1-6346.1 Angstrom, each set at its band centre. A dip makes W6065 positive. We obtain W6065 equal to -4.77 Angstrom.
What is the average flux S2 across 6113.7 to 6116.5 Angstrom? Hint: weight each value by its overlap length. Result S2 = 10.9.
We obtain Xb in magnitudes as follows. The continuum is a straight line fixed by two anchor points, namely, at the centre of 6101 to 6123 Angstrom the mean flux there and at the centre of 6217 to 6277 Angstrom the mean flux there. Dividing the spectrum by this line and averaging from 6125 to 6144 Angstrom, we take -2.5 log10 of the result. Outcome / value -0.14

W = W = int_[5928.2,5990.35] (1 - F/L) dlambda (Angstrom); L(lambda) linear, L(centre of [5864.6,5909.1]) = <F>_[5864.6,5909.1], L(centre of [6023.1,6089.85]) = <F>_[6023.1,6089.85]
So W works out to -2.1 Angstrom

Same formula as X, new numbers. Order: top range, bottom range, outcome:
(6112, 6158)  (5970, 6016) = 1.22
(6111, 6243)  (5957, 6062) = 0.90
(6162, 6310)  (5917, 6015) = 0.89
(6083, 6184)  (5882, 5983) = 1.41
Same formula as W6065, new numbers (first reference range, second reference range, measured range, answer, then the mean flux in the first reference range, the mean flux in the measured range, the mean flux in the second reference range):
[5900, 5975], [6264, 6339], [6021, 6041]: -4.2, 7.3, 9.4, 9.15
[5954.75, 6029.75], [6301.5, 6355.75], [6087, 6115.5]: -3.8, 8.54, 10.5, 10.7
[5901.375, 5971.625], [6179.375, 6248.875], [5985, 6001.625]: -4.1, 7.32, 8.94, 6.55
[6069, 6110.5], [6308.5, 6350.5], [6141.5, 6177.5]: 5.9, 10.4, 8.78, 10.8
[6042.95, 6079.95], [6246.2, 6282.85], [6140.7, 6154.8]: -3.1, 10.3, 11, 7.31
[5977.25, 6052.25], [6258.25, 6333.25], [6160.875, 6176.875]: 3.8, 9.17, 6.87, 8.87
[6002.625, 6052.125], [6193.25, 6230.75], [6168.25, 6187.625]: -0.7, 9.39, 7.39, 6.61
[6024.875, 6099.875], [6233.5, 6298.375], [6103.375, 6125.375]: -1.5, 10.1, 10.1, 7.34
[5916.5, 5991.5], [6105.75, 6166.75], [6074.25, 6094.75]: -2.4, 7.77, 10.5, 10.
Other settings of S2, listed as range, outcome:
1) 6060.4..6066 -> 10.2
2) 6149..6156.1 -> 10.4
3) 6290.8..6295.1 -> 8.38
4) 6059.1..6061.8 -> 10.5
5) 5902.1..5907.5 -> 5.97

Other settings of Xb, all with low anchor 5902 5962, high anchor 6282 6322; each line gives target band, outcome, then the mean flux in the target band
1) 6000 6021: -0.166 mag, 8.91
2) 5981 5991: -0.141 mag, 8.57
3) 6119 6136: -0.225 mag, 10.1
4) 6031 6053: -0.250 mag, 9.83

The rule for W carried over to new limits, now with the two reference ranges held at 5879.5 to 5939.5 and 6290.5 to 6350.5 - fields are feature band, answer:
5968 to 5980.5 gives -2.4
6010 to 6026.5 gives -4.6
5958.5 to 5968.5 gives -1.3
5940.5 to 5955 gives -3.4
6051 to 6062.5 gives -4.2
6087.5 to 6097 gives -3.3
